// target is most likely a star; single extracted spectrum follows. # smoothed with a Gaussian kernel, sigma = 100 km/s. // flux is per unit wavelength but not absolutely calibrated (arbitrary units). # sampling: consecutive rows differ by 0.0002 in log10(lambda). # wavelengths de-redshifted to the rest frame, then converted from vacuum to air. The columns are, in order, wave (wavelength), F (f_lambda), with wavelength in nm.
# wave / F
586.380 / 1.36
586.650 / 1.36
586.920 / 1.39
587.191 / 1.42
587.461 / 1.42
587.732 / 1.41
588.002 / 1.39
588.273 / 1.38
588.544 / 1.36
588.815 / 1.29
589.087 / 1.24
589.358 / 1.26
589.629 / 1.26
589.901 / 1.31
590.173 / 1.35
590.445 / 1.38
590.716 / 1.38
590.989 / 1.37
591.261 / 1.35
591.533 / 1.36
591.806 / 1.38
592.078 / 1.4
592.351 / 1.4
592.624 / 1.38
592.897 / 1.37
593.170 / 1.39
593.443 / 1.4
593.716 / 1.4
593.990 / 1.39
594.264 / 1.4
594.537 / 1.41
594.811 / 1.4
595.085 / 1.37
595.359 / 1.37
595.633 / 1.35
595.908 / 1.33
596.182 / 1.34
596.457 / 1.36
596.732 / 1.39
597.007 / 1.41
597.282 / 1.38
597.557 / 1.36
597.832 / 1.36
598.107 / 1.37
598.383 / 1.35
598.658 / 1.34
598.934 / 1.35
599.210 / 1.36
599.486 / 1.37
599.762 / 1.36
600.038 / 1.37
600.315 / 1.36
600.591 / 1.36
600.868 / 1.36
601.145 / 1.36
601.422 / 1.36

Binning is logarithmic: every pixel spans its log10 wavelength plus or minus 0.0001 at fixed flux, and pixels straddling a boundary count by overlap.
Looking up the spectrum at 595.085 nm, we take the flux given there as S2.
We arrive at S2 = 1.37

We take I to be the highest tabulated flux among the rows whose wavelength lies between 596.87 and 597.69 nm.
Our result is 1.41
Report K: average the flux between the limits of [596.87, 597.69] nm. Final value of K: 1.38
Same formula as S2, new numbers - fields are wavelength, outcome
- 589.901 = 1.31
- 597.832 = 1.36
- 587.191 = 1.42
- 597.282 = 1.38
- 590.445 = 1.38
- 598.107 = 1.37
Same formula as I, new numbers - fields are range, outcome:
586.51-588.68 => 1.42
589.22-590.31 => 1.35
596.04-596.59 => 1.36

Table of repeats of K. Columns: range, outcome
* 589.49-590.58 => 1.32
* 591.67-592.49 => 1.39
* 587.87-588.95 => 1.35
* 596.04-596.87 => 1.36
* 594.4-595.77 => 1.38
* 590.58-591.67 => 1.37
